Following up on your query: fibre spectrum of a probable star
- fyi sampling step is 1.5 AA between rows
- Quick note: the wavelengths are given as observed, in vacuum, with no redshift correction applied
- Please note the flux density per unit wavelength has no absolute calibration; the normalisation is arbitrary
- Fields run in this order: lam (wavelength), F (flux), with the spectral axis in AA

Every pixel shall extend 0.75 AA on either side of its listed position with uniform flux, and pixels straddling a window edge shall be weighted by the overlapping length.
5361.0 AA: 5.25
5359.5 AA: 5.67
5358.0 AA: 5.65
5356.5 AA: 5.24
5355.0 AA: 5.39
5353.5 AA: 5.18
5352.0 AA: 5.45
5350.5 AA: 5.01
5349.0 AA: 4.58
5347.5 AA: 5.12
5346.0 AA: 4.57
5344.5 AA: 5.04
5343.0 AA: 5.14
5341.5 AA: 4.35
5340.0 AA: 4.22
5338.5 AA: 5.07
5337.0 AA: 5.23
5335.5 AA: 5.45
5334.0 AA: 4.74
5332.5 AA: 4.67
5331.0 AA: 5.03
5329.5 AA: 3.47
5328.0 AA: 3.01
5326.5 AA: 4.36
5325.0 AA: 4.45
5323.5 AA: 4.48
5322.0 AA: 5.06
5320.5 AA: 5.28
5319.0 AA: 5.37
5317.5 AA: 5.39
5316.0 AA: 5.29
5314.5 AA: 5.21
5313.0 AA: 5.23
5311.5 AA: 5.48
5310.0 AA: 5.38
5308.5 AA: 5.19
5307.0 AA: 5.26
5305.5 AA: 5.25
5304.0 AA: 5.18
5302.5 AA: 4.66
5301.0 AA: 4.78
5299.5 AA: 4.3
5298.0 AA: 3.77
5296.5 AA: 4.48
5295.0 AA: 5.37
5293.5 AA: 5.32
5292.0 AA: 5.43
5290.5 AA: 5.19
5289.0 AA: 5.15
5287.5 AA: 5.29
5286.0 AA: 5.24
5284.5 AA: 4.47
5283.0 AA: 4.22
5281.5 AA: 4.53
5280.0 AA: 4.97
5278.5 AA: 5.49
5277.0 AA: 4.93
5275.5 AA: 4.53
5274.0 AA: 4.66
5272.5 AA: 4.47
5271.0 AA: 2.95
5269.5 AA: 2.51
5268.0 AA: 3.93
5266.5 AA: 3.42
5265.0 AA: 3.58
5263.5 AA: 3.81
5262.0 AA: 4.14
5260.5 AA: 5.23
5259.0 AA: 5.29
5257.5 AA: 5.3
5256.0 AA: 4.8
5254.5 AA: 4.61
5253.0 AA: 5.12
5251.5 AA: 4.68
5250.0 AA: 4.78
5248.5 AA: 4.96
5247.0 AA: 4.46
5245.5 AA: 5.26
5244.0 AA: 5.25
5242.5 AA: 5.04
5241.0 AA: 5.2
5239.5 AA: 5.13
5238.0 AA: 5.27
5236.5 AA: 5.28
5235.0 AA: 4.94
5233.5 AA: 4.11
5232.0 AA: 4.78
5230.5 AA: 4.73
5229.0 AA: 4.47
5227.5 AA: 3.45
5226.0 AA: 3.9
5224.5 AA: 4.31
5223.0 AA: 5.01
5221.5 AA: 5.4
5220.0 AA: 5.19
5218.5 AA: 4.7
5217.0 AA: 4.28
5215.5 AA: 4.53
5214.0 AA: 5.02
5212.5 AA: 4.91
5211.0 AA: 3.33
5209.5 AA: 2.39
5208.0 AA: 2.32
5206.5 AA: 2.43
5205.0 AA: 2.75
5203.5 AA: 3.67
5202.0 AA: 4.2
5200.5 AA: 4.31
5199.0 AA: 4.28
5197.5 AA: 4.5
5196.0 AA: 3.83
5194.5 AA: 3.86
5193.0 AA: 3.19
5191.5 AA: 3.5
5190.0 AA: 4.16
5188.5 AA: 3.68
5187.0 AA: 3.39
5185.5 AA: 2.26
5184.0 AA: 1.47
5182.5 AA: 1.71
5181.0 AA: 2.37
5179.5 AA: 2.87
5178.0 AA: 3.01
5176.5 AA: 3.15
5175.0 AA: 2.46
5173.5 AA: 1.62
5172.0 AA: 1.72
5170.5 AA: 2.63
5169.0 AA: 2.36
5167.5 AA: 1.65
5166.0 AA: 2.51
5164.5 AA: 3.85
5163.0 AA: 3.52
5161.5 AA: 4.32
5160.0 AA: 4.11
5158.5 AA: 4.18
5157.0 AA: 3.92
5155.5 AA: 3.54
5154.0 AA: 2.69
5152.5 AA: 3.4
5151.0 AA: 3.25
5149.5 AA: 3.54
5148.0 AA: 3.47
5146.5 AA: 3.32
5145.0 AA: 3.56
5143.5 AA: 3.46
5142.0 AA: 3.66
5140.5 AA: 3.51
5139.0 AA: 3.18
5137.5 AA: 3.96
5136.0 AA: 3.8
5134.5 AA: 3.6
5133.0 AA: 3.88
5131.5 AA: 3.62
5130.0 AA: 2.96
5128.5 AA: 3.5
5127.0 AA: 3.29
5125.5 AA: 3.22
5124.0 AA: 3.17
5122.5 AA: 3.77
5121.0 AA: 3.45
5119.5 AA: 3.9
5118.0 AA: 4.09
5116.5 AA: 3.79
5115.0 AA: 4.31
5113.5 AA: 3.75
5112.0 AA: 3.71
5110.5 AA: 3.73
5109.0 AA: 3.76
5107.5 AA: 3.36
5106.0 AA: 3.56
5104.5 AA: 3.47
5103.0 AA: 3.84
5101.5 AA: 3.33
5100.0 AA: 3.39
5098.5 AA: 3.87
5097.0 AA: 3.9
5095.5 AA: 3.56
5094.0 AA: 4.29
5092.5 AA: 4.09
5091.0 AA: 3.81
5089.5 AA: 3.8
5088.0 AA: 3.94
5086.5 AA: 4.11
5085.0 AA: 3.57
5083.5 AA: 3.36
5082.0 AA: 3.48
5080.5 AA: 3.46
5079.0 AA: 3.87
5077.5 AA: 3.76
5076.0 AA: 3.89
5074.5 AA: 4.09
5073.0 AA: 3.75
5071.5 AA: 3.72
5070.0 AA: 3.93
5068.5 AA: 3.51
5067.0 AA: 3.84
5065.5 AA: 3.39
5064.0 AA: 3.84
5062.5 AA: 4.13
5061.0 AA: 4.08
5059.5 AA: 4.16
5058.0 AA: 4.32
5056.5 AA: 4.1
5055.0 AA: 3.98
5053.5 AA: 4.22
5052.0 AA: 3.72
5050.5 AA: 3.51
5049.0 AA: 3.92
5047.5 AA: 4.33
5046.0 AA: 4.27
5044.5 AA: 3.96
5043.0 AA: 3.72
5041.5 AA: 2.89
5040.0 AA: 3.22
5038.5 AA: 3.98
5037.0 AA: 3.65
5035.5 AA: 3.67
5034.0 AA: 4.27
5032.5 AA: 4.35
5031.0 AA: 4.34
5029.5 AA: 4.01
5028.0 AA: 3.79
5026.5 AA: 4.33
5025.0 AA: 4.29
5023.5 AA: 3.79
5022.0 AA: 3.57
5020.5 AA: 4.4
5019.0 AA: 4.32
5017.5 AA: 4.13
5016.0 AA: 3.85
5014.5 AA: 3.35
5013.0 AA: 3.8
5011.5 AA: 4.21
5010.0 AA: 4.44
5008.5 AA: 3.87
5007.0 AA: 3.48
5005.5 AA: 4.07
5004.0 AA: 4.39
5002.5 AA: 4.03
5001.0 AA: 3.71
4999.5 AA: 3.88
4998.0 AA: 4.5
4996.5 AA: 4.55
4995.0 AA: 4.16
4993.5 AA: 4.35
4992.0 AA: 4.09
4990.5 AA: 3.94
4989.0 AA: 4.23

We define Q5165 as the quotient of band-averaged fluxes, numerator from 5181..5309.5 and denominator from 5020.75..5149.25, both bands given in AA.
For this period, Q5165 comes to 1.16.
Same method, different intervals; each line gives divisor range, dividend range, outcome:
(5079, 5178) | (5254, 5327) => 1.37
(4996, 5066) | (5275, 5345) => 1.23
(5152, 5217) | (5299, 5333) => 1.49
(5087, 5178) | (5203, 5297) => 1.30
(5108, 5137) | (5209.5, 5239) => 1.25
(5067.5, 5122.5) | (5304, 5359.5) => 1.32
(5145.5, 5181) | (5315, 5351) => 1.55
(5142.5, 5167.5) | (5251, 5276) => 1.23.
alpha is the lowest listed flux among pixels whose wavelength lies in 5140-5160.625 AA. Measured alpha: 2.69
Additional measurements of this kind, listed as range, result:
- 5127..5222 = 1.47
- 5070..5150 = 2.96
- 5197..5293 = 2.32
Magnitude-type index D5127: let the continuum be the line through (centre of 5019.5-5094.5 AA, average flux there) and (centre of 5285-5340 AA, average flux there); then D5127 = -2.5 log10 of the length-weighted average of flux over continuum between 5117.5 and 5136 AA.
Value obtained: 0.18 mag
